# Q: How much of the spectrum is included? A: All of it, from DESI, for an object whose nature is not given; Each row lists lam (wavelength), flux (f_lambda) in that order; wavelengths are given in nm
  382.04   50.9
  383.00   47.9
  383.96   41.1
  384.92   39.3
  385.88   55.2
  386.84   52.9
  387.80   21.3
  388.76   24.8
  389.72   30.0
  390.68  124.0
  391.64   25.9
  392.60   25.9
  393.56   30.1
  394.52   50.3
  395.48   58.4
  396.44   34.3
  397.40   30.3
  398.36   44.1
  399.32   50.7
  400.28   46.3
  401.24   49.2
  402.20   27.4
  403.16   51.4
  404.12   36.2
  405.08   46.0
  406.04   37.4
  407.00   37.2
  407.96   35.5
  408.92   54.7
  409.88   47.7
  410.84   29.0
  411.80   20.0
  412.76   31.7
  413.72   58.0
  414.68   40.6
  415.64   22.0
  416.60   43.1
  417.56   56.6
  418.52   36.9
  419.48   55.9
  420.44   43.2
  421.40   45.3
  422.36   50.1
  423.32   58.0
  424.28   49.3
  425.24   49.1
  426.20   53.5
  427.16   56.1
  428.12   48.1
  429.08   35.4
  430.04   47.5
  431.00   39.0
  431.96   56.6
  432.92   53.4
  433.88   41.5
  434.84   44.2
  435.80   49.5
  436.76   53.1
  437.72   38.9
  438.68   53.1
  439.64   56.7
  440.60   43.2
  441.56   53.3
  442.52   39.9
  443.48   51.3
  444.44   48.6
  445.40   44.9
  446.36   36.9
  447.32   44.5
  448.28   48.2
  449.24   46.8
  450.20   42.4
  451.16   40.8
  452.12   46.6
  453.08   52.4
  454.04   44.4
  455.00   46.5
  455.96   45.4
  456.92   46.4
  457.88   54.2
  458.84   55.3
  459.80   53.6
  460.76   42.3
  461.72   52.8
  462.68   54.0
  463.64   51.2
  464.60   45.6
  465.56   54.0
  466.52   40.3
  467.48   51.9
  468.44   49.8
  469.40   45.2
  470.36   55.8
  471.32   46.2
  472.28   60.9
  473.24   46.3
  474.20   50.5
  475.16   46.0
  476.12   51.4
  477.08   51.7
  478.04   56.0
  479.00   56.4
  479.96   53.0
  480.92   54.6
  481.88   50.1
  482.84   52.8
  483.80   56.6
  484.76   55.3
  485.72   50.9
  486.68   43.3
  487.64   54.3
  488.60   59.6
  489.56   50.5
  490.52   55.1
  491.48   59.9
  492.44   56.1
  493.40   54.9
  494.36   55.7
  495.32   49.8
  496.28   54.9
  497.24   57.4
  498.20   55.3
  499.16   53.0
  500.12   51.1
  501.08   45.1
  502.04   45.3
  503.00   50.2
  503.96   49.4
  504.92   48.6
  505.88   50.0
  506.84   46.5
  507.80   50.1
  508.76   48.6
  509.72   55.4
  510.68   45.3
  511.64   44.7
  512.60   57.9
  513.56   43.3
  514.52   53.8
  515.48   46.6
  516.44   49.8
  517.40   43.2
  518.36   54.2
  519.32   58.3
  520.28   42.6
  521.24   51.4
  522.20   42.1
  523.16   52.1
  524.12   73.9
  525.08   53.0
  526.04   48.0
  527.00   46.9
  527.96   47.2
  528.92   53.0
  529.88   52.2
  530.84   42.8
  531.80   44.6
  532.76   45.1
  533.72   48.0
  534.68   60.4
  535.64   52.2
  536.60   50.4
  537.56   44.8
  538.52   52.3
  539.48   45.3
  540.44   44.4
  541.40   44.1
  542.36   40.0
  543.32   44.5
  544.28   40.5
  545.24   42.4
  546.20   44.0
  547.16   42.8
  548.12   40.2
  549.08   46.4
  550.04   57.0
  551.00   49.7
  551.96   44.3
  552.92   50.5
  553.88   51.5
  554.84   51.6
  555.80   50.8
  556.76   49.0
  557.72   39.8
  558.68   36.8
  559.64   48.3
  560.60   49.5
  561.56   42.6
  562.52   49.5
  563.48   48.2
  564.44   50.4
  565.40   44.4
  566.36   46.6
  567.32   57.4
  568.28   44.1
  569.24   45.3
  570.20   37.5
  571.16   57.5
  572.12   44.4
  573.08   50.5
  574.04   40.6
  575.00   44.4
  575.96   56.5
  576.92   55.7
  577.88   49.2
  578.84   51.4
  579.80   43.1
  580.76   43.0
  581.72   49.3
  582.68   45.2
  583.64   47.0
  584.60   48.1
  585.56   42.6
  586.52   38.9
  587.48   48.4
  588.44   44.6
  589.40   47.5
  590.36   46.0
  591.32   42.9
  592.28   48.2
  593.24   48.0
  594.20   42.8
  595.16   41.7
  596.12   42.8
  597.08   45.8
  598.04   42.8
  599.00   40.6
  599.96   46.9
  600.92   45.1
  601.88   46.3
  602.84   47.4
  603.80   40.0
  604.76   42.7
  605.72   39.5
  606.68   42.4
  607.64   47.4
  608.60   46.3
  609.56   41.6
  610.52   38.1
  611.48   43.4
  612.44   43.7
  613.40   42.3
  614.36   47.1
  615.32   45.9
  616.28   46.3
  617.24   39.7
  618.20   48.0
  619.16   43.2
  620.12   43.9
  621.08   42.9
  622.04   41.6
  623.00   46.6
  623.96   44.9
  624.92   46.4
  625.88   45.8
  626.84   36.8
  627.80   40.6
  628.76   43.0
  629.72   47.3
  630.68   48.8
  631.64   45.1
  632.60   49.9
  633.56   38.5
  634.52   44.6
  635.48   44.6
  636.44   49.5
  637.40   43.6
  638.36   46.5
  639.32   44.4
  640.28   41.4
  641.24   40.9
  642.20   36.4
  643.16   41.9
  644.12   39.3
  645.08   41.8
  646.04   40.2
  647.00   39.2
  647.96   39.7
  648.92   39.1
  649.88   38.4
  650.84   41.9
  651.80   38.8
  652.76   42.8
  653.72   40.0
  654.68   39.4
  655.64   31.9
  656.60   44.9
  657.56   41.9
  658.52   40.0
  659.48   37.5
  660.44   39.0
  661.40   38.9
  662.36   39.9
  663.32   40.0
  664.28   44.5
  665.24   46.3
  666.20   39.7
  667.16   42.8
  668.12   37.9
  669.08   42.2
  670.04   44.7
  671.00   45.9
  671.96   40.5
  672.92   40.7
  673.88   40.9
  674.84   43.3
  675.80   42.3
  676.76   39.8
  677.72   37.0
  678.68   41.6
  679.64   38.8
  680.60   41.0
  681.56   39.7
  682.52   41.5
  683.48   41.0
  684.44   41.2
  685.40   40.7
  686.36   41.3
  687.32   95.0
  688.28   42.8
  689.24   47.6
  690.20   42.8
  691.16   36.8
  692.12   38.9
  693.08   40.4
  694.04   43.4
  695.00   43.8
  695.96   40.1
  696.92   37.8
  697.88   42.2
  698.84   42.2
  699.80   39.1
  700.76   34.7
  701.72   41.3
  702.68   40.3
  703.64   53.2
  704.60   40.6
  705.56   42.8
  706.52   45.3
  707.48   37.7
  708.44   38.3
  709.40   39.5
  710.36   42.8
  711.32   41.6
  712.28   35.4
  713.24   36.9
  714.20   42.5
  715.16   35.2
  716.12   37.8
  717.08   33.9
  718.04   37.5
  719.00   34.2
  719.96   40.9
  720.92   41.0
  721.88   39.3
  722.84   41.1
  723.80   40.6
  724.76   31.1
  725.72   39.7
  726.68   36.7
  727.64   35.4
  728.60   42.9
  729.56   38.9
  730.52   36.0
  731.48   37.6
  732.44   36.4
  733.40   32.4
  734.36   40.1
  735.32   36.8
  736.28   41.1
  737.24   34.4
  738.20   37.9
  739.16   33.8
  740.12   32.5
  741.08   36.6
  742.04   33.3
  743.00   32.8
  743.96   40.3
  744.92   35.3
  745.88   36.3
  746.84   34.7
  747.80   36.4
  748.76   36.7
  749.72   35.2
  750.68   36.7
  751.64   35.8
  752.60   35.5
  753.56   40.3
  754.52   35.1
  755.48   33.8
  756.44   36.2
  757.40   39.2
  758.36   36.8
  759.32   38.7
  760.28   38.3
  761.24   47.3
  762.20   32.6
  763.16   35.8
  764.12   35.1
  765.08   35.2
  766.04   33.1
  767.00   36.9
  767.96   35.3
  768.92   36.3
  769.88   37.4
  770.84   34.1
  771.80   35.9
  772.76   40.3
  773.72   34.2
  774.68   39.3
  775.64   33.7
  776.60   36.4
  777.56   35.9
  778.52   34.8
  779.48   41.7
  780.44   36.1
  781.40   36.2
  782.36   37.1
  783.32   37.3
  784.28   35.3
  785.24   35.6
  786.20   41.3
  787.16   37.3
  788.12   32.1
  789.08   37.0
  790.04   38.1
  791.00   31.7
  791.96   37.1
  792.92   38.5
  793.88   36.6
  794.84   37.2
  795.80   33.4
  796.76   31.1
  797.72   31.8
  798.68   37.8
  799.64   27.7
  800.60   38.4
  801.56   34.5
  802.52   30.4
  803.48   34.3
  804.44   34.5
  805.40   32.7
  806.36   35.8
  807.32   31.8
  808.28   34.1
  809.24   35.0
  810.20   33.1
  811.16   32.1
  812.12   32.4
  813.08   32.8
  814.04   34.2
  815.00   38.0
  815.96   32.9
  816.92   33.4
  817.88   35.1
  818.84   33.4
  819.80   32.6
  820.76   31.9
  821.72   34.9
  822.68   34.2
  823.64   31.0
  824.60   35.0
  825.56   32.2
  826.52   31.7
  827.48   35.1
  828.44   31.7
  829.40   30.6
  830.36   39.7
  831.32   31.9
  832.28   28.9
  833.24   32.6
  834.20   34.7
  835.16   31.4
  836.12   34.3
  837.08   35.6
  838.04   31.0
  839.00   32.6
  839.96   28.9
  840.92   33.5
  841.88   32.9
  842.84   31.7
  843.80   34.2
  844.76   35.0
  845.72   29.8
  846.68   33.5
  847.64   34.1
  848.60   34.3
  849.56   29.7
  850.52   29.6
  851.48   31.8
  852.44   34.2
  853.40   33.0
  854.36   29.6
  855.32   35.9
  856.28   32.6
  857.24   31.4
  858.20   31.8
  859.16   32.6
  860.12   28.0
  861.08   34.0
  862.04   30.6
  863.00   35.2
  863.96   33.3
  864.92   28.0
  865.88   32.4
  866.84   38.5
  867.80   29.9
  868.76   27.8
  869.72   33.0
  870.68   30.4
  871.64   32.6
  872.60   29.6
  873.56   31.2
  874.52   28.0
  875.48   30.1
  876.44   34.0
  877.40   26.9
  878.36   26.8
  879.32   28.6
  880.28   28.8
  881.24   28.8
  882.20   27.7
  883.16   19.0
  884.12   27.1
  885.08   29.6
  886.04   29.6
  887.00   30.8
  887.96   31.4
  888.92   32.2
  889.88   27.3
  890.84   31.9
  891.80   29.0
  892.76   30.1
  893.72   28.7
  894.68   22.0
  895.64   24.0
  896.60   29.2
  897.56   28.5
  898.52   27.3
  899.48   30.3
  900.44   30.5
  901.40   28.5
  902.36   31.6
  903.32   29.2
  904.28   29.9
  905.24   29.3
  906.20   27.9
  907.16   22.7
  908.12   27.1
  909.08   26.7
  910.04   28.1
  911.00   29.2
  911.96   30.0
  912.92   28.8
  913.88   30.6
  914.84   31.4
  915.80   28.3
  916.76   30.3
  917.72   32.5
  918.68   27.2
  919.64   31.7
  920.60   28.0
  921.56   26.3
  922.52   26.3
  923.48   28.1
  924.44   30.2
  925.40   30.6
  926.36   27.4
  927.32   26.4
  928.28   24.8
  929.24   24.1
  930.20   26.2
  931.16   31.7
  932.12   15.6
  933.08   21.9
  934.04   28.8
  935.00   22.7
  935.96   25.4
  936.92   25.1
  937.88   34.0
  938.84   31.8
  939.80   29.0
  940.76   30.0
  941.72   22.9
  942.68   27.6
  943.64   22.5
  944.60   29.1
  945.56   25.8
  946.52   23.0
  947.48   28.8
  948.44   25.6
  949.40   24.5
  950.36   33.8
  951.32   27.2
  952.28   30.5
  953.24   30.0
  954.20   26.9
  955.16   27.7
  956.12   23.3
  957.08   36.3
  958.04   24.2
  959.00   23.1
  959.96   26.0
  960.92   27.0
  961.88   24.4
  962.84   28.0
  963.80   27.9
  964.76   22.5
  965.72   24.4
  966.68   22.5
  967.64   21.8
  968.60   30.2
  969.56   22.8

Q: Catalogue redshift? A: 0.05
